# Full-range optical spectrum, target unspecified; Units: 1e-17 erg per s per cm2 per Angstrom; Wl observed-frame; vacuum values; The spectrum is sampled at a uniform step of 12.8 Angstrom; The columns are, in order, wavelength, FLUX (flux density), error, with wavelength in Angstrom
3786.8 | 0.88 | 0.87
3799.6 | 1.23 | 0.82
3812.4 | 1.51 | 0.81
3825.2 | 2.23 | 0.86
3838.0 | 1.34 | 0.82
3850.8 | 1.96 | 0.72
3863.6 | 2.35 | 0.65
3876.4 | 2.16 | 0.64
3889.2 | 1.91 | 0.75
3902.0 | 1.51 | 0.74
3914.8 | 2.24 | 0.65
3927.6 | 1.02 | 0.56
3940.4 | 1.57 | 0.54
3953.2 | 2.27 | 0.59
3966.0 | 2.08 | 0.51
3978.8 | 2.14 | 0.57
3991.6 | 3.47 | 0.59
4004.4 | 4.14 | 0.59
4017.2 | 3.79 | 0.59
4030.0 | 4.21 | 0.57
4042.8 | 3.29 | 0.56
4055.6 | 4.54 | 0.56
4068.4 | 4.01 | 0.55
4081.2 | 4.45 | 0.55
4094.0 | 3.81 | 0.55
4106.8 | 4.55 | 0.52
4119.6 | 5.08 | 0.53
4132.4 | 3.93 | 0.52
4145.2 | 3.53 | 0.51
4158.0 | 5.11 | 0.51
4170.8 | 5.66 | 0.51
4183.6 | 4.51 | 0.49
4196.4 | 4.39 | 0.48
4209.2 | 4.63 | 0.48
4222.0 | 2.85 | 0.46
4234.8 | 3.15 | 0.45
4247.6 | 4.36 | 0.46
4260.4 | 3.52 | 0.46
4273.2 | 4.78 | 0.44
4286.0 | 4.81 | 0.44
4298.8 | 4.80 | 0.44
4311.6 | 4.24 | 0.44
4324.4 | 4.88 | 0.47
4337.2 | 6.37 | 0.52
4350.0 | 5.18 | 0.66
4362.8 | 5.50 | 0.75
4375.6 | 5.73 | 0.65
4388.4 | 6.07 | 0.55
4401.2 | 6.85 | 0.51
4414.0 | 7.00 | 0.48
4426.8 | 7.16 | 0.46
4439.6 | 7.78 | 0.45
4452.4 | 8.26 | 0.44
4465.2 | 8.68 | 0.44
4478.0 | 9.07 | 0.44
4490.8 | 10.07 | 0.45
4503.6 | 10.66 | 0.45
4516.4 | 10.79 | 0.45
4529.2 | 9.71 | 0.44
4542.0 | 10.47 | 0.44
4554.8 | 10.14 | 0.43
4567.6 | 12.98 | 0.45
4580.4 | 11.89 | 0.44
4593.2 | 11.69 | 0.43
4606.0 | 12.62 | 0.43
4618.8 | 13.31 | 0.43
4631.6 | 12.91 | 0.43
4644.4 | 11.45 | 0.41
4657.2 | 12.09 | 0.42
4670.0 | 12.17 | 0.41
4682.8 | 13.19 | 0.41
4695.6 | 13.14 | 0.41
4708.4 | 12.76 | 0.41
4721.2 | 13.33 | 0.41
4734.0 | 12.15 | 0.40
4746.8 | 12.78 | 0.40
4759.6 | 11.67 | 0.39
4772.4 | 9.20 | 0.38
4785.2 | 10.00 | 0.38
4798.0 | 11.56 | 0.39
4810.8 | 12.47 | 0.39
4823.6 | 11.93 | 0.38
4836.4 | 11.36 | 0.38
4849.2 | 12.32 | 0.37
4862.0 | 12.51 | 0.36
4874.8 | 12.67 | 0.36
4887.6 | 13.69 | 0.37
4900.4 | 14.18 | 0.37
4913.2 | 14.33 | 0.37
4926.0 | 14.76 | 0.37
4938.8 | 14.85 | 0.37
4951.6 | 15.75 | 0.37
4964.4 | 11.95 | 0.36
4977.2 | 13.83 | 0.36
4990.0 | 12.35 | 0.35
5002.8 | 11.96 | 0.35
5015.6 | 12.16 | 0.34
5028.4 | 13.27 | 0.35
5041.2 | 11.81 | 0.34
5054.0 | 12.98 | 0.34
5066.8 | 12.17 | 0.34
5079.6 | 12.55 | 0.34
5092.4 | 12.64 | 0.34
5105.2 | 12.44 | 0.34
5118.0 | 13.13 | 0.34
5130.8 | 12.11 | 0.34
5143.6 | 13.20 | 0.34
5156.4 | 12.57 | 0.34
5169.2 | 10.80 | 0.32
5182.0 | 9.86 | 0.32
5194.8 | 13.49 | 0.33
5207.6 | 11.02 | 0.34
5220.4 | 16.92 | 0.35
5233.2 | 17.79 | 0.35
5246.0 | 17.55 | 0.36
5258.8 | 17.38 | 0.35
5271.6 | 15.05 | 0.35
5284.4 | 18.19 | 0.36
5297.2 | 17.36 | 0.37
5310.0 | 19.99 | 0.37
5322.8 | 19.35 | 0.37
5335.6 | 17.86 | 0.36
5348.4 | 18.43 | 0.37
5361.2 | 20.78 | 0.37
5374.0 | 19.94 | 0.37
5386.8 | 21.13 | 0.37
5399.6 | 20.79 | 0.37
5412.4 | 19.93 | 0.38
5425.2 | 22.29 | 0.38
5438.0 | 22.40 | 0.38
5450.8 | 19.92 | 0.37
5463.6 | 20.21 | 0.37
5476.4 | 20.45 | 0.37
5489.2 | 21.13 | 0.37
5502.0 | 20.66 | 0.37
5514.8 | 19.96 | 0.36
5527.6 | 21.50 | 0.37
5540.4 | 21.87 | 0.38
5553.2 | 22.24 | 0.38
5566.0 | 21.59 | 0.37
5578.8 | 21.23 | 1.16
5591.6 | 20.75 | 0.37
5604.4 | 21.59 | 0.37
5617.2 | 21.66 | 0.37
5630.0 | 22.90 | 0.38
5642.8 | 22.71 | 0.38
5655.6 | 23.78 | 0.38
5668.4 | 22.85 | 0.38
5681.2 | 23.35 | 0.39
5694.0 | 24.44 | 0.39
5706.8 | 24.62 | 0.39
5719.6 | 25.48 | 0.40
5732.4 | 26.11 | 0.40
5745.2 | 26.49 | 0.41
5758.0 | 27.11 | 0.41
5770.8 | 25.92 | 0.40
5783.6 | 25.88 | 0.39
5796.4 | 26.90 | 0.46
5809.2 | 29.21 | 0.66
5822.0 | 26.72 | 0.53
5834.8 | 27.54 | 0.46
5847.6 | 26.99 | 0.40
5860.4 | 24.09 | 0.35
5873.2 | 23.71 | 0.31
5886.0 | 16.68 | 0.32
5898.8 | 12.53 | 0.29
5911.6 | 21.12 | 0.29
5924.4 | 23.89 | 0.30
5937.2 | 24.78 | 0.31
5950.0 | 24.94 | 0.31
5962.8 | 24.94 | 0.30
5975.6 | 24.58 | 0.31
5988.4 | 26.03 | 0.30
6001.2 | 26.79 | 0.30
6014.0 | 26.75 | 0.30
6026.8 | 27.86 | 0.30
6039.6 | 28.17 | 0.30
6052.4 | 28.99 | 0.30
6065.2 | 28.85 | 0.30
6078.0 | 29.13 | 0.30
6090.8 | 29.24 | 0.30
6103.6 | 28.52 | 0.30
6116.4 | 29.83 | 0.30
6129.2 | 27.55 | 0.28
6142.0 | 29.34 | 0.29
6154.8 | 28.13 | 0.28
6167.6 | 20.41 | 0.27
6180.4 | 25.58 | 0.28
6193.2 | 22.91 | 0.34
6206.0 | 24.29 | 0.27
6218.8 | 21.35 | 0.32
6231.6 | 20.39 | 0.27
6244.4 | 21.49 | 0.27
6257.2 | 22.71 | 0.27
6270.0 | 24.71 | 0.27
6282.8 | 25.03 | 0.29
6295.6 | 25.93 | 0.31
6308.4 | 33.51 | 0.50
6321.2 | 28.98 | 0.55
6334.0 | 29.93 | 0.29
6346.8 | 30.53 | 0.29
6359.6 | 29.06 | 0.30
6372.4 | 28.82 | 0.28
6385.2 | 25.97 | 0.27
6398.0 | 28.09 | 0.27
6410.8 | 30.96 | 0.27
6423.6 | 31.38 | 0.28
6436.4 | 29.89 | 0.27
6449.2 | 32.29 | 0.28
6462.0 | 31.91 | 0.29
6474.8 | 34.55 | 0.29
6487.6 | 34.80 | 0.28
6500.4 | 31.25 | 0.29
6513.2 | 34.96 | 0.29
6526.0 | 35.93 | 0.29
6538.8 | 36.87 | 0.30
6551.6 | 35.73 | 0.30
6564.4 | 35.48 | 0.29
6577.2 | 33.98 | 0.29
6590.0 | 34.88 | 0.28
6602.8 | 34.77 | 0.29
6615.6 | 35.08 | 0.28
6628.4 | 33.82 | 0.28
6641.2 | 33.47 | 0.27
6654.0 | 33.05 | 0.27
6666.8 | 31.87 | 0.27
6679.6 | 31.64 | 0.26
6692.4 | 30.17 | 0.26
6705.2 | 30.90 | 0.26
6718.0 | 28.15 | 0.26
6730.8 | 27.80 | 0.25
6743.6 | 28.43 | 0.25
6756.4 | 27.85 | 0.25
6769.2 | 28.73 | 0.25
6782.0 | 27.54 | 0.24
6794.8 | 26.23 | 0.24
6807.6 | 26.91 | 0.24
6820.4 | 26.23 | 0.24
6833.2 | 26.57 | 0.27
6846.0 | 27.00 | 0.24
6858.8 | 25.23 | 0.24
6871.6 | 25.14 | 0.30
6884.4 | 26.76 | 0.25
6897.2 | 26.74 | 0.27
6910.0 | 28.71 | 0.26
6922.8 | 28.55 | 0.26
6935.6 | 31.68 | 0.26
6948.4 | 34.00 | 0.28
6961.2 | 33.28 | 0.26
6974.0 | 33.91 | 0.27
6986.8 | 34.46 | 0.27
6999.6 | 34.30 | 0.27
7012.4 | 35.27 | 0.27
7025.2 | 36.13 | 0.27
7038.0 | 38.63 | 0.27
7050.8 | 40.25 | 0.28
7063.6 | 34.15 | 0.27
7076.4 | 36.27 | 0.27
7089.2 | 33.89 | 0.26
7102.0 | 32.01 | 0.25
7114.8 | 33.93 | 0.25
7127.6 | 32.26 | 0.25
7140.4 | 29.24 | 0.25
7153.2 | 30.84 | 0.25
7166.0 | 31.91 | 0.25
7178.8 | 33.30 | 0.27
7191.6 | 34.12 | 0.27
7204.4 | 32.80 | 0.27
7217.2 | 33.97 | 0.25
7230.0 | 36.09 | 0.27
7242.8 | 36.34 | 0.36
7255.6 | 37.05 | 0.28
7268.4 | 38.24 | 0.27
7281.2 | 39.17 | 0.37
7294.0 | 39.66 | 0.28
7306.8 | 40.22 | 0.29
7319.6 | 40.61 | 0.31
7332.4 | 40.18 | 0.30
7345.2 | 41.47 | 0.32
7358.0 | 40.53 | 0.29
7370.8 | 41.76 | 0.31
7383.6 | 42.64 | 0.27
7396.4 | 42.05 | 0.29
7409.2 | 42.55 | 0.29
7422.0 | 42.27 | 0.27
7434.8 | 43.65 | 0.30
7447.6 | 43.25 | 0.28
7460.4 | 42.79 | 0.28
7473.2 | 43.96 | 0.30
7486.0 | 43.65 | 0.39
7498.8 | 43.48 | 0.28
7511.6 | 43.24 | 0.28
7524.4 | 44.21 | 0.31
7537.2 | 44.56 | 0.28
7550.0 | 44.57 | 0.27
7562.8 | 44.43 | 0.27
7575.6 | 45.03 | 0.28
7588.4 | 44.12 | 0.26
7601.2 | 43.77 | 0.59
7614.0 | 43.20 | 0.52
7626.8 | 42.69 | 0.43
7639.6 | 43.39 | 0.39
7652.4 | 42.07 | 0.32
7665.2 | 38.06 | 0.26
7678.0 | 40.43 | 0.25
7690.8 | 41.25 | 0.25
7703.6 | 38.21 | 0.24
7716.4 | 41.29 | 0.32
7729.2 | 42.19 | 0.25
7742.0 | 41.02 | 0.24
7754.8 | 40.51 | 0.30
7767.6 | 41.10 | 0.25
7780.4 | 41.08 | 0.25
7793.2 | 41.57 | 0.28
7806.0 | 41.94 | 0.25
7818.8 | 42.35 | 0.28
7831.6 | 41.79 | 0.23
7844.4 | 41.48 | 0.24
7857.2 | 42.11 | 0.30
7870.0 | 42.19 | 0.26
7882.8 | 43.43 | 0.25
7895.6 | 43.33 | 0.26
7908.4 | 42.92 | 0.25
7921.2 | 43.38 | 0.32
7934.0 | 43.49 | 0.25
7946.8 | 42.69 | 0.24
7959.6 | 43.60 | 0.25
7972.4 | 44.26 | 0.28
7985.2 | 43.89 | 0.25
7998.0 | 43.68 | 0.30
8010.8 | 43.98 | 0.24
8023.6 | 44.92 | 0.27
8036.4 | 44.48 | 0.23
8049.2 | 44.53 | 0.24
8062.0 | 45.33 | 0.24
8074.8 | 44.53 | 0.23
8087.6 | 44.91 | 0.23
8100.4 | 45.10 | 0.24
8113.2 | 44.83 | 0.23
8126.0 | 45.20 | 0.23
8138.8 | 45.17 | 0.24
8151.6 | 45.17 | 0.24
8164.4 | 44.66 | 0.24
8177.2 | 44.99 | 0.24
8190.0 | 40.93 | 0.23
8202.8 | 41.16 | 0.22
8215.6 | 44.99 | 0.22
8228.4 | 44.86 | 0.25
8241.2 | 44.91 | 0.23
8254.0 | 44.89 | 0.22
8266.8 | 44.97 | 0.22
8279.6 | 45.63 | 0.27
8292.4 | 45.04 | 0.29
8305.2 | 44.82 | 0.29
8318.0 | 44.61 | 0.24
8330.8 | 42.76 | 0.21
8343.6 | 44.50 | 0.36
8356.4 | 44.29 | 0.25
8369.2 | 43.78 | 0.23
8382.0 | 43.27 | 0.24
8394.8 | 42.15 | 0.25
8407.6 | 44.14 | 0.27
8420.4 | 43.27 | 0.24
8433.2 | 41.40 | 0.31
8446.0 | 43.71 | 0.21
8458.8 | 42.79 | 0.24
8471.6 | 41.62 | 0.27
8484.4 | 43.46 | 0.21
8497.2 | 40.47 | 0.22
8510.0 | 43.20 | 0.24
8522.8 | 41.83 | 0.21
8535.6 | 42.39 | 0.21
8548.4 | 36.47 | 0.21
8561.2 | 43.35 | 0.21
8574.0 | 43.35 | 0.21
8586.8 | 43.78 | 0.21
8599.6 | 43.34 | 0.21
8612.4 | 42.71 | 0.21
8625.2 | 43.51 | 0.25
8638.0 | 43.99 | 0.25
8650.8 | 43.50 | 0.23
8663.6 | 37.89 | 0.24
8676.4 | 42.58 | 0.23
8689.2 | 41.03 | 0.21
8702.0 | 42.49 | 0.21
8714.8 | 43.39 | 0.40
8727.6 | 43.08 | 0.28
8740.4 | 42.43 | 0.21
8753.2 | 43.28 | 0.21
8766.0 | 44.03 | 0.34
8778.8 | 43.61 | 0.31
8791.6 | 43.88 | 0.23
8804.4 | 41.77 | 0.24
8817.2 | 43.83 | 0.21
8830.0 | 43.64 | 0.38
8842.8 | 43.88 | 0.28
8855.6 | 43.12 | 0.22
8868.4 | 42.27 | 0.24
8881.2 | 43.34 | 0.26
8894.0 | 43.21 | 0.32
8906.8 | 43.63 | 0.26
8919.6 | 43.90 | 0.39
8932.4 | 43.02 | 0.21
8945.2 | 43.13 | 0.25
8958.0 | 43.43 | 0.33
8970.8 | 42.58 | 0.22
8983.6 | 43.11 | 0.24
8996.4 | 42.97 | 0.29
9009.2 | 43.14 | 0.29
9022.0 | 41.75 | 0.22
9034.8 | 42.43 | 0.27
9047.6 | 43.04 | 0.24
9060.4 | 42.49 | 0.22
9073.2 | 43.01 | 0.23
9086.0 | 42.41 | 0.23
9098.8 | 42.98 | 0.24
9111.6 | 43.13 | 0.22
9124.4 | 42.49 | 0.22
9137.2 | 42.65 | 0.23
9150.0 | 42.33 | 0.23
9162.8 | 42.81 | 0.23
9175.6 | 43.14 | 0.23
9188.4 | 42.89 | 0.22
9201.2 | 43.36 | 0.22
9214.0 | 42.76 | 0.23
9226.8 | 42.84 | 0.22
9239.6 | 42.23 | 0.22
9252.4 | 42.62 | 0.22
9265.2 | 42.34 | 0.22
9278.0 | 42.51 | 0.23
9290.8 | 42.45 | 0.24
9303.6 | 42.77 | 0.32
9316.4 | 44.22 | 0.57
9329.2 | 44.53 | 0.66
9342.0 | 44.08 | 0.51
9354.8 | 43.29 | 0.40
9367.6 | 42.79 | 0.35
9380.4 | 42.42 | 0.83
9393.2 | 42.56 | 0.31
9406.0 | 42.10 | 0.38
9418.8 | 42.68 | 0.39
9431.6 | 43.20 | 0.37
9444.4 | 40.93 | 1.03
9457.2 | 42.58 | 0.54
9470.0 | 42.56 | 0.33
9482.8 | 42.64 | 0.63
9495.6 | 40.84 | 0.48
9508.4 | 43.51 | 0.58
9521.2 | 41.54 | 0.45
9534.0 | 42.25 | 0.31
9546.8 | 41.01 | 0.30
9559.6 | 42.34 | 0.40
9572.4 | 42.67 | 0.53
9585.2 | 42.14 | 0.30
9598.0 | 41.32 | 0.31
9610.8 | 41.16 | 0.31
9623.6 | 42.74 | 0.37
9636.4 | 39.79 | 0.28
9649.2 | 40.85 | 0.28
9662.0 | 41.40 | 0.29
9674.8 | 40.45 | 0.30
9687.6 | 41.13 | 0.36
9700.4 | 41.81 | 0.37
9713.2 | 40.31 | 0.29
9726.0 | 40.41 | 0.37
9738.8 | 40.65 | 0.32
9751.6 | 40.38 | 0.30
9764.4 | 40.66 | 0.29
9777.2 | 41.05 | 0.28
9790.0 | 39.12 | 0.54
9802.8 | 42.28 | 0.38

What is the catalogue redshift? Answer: 0.000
